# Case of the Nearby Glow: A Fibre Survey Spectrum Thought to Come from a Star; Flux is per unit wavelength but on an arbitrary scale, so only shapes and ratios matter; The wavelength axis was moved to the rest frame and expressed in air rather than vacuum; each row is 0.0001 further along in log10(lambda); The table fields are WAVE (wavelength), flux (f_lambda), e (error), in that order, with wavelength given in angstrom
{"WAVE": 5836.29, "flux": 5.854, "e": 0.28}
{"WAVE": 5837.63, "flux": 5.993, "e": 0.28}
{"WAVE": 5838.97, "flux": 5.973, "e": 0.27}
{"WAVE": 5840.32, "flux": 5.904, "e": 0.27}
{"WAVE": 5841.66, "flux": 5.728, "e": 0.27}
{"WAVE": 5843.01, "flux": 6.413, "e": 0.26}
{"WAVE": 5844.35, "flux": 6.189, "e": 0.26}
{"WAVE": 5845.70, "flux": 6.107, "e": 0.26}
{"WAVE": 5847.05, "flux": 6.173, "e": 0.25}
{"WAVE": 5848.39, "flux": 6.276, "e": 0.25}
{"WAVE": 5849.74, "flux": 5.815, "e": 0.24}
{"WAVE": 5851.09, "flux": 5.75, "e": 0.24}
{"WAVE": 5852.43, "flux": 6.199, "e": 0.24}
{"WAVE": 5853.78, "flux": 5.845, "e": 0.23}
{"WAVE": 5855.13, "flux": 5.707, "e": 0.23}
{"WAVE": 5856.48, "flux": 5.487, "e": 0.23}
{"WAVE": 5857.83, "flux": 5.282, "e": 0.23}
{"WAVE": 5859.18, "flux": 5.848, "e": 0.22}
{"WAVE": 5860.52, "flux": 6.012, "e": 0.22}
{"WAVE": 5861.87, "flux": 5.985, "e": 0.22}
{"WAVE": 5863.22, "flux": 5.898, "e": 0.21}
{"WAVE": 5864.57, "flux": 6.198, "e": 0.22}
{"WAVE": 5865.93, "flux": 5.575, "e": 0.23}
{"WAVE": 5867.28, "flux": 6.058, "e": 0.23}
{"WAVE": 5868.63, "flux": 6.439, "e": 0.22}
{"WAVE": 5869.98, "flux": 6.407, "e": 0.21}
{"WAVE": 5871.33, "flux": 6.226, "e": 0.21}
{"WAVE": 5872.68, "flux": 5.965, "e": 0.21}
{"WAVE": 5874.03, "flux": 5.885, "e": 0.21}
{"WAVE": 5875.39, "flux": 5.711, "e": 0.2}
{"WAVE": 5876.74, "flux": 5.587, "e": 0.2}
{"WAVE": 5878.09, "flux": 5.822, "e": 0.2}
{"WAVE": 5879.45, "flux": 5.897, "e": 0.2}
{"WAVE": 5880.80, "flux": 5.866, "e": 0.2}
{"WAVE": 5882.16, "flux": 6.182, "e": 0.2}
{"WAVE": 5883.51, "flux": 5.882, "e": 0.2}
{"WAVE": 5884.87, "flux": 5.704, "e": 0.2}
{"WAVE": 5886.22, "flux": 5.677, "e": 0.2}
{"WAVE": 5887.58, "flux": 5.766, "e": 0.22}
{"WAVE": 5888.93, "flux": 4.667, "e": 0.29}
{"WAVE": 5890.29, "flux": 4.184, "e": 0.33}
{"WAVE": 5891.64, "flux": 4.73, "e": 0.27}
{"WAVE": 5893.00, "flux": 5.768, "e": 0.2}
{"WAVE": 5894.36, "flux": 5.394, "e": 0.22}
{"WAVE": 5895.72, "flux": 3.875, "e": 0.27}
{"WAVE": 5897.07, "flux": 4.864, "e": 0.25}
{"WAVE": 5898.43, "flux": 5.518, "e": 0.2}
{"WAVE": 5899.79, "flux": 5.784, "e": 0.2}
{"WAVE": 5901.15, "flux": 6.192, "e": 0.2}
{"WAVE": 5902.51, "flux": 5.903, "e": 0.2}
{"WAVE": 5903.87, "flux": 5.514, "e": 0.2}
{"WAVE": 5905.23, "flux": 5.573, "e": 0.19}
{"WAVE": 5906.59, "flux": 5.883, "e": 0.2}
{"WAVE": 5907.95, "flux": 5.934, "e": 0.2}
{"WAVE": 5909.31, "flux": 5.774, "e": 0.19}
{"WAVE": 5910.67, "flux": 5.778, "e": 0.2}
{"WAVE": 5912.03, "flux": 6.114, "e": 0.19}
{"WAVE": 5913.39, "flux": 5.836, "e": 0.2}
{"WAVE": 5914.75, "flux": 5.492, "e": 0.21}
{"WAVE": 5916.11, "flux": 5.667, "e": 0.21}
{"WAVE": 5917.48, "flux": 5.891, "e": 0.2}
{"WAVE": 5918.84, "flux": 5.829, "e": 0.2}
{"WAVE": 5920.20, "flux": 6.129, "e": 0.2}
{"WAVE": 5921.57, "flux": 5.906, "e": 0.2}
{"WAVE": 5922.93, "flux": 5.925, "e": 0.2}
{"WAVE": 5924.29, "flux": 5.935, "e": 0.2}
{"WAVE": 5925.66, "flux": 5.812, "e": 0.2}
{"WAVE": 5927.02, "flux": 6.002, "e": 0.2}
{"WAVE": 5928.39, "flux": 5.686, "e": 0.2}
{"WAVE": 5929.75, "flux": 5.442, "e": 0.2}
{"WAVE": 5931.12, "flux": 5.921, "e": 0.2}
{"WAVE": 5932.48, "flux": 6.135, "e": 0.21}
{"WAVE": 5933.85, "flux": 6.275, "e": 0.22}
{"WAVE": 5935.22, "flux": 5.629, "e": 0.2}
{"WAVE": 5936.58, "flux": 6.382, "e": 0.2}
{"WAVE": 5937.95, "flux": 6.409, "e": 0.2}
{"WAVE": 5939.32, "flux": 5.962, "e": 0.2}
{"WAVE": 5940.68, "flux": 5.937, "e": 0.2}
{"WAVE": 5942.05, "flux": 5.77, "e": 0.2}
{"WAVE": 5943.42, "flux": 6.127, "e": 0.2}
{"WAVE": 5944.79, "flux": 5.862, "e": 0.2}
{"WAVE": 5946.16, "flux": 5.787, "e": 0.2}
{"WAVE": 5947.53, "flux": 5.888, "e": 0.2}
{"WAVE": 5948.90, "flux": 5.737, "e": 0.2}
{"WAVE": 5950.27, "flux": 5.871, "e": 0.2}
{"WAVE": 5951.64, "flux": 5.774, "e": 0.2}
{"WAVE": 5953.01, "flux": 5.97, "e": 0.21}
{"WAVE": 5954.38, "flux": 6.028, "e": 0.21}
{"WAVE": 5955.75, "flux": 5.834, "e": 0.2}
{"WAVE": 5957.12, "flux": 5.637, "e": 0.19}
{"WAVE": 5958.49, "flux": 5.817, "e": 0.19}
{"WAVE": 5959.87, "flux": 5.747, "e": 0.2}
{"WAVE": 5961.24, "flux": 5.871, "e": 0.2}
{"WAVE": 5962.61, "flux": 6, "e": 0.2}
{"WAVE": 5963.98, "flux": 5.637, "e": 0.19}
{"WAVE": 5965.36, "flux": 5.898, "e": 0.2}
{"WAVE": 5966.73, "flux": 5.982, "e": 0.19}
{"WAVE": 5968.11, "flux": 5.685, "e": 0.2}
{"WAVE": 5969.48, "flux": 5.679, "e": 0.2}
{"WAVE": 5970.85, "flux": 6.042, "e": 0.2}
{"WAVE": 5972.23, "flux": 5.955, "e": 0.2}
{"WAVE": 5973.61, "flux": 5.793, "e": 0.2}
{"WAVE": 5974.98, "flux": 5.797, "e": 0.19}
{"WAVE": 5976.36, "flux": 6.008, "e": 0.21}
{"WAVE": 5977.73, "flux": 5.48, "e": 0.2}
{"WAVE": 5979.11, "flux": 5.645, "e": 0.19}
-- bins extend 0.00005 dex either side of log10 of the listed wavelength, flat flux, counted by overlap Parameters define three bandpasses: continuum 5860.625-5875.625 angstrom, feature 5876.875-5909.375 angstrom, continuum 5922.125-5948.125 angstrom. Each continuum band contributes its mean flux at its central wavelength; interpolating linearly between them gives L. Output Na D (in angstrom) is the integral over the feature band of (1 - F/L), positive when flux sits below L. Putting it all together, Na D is 2.66 angstrom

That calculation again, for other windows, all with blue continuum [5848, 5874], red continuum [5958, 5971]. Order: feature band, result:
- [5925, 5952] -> -0.3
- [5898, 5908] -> 0.2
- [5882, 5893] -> 1.1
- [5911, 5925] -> 0.0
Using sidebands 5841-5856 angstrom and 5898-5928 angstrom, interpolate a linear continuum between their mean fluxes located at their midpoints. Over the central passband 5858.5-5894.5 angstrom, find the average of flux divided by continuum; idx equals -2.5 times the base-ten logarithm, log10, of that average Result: 0.03 mag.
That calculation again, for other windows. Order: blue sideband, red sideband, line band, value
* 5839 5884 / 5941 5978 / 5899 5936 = 0.007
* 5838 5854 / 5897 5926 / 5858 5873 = -0.012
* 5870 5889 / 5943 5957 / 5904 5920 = 0.010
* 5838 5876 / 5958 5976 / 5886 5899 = 0.180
